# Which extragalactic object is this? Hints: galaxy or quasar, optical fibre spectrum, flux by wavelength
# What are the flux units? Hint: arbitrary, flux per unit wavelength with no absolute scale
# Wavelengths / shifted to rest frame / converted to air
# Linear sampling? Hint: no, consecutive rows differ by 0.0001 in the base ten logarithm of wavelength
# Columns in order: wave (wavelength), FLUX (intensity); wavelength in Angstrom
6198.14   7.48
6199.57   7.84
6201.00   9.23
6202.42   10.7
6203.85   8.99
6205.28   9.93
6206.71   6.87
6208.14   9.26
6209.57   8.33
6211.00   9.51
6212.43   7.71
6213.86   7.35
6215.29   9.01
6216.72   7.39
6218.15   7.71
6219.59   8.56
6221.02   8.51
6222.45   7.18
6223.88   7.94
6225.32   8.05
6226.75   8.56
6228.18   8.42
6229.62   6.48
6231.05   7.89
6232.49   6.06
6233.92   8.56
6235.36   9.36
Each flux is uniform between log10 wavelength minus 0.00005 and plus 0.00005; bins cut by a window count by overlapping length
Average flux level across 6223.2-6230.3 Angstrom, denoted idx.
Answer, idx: 7.89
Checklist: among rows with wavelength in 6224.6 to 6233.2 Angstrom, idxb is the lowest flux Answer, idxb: 6.06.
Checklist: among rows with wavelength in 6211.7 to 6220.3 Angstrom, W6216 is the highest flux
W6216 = 9.01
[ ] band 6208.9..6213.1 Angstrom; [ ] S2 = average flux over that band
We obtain 8.53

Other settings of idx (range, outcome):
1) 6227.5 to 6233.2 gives 7.2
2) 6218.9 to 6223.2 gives 8.09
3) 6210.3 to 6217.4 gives 8.2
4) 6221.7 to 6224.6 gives 7.58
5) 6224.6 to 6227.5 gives 8.32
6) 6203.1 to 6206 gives 9.46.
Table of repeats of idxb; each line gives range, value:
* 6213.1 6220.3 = 7.35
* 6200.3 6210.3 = 6.87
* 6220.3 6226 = 7.18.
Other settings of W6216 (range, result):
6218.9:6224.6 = 8.56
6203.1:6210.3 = 9.93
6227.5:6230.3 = 8.42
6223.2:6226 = 8.05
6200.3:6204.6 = 10.7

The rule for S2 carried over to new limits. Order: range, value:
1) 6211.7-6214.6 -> 7.56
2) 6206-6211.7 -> 8.49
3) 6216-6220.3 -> 7.88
